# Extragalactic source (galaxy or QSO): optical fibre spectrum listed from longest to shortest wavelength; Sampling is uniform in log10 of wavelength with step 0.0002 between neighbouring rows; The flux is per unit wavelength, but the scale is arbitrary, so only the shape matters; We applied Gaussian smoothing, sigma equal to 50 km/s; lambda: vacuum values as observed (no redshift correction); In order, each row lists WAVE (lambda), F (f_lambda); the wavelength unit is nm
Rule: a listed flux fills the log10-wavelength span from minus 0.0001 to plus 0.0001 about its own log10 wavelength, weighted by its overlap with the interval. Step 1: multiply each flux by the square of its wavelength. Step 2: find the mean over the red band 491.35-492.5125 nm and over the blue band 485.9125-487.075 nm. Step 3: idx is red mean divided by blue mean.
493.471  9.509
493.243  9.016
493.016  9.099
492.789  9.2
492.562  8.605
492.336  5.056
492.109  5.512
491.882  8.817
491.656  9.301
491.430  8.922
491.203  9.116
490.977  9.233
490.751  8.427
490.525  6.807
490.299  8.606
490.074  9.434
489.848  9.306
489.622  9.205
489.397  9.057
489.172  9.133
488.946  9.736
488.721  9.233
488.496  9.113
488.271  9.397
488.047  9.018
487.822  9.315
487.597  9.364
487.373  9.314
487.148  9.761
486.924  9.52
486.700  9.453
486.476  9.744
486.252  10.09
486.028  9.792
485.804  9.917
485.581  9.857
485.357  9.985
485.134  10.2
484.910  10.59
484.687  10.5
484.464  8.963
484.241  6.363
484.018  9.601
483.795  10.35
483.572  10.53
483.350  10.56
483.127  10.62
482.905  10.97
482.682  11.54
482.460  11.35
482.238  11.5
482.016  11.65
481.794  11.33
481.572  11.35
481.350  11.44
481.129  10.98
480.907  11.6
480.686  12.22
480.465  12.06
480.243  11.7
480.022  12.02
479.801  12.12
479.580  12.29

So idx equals 0.79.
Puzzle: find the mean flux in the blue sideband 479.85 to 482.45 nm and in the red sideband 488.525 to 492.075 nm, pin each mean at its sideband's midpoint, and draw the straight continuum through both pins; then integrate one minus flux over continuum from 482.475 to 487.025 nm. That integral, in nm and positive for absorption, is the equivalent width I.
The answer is 0.24 nm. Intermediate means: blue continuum 11.6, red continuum 8.88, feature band 9.99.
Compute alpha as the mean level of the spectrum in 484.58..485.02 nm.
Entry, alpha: 10.6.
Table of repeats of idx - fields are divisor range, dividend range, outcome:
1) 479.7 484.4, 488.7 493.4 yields 0.81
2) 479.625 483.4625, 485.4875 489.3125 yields 0.85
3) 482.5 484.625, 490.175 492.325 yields 0.84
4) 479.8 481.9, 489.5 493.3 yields 0.76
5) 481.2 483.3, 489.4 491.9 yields 0.81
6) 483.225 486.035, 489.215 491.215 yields 0.92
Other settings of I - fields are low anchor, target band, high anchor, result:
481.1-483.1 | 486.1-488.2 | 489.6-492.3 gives 0.04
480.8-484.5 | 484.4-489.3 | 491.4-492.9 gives -0.12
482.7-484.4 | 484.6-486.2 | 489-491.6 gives -0.08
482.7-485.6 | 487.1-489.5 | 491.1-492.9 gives -0.09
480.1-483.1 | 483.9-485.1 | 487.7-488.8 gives 0.14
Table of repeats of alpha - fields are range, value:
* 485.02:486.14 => 9.95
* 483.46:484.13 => 10.2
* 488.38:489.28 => 9.3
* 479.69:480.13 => 12.1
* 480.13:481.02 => 11.9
